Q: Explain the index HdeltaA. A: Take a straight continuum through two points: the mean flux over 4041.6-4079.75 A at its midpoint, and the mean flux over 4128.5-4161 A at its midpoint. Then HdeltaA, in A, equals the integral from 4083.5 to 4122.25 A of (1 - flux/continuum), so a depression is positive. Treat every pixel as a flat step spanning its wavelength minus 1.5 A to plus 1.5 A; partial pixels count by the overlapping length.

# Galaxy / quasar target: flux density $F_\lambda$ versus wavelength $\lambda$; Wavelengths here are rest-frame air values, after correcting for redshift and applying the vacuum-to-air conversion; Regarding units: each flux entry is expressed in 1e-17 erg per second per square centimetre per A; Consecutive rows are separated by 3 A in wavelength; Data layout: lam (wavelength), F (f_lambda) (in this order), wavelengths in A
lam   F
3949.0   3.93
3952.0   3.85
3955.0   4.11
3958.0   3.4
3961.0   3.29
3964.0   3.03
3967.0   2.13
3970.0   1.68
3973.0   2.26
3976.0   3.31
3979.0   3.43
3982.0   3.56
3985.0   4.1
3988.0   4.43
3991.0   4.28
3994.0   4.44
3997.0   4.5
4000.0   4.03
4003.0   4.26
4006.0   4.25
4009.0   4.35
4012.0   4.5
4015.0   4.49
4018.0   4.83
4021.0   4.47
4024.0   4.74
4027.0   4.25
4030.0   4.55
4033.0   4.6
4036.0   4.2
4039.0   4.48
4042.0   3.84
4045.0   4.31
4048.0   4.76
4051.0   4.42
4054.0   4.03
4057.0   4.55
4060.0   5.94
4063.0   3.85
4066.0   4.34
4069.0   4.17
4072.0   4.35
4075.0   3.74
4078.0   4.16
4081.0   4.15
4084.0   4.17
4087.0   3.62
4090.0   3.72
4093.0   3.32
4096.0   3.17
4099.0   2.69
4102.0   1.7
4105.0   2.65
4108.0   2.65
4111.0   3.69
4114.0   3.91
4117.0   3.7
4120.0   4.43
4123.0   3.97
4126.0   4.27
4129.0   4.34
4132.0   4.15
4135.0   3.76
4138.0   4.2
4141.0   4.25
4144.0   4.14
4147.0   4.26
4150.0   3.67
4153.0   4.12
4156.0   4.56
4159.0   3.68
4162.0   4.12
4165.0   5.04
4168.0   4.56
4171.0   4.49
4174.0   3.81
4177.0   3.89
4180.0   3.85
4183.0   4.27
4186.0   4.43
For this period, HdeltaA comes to 8.19 A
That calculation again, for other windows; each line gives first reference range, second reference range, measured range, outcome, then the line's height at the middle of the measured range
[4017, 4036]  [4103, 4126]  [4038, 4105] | 2.0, 4.05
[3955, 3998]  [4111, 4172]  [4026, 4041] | -2.9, 3.68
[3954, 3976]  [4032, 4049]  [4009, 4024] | -2.7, 3.87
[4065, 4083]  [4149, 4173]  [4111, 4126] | 0.8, 4.22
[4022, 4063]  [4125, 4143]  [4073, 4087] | 1.1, 4.35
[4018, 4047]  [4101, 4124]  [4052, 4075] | -2.3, 4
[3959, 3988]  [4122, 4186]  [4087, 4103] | 3.3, 3.81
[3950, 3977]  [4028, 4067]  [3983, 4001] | -4.0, 3.5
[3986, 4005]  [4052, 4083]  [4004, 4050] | -1.3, 4.32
